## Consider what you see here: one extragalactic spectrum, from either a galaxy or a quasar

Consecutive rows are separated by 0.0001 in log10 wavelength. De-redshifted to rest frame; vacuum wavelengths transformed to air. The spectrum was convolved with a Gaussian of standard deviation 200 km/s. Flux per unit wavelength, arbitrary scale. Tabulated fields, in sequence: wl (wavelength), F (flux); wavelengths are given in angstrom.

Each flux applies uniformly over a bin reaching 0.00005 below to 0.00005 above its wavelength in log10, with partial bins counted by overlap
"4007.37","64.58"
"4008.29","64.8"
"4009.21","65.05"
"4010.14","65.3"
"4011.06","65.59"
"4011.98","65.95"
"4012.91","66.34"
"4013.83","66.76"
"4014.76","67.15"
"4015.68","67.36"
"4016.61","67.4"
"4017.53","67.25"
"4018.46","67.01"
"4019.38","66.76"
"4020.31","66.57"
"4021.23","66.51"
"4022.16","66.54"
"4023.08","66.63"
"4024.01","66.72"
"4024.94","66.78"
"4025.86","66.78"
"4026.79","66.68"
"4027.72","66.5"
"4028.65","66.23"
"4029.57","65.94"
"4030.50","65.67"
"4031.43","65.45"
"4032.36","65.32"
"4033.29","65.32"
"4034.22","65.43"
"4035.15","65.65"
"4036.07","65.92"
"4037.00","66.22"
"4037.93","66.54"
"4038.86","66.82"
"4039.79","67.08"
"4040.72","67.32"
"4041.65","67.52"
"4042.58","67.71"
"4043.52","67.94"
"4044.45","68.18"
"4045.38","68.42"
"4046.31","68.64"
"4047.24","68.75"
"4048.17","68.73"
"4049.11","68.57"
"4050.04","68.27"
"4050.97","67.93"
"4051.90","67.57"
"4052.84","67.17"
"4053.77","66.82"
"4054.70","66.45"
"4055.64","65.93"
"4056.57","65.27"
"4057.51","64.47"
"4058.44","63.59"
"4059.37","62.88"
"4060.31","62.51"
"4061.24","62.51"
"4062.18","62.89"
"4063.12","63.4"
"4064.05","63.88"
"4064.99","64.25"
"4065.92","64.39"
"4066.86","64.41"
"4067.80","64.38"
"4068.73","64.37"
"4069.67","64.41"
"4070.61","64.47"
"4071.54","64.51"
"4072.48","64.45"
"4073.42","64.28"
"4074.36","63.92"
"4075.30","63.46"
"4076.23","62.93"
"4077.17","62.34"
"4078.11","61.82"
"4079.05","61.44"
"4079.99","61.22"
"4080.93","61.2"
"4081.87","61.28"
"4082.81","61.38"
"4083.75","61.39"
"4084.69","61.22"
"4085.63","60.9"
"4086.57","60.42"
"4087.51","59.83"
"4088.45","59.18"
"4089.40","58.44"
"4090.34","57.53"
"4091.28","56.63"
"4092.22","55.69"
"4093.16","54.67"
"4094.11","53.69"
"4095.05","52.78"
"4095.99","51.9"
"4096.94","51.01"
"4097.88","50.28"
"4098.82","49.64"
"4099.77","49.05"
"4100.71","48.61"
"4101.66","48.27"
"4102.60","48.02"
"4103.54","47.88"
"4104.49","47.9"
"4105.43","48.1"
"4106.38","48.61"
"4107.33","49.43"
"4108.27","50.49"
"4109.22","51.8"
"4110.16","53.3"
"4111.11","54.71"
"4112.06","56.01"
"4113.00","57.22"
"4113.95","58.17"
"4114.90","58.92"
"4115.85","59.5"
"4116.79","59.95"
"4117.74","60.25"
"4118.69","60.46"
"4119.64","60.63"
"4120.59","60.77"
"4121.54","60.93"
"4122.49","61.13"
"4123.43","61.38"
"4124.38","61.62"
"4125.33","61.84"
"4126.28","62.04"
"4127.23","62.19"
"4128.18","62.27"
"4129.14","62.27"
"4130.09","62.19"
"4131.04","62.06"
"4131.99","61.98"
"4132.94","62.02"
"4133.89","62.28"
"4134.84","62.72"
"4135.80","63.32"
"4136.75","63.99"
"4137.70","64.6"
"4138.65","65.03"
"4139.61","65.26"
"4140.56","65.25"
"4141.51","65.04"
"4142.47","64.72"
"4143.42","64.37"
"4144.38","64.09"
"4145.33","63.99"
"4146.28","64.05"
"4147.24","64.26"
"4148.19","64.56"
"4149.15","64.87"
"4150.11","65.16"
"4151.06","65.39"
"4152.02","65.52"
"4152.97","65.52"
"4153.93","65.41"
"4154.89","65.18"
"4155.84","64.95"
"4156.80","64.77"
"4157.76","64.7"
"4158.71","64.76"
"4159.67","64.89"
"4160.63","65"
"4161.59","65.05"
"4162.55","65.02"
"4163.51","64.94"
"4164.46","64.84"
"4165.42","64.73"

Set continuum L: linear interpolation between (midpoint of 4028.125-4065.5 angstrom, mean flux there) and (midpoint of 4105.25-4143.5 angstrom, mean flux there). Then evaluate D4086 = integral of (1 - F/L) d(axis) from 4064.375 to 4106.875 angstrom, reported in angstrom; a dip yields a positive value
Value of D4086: 3.5 angstrom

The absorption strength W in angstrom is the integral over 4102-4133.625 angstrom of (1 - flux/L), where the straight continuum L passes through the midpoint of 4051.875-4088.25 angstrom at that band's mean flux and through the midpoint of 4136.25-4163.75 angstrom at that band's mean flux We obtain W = 3.3 angstrom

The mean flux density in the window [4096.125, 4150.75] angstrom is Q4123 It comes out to 58.8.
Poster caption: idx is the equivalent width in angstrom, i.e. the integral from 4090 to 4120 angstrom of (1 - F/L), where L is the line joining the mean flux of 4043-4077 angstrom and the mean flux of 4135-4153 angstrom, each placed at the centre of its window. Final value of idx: 5.33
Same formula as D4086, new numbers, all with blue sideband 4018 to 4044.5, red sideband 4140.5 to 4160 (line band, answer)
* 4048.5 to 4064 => 0.19 angstrom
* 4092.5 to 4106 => 3.16 angstrom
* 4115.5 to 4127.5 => 0.79 angstrom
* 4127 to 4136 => 0.39 angstrom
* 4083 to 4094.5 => 1.28 angstrom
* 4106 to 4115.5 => 1.65 angstrom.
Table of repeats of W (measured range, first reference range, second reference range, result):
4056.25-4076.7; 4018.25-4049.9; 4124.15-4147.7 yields 0.6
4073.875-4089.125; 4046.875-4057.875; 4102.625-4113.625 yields -0.7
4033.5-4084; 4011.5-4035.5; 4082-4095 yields -2.4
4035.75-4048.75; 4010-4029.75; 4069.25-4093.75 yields -0.6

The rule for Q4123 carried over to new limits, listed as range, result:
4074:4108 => 55.8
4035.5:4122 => 60.6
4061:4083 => 63.2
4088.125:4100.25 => 53.8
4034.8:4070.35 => 66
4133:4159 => 64.6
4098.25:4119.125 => 53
